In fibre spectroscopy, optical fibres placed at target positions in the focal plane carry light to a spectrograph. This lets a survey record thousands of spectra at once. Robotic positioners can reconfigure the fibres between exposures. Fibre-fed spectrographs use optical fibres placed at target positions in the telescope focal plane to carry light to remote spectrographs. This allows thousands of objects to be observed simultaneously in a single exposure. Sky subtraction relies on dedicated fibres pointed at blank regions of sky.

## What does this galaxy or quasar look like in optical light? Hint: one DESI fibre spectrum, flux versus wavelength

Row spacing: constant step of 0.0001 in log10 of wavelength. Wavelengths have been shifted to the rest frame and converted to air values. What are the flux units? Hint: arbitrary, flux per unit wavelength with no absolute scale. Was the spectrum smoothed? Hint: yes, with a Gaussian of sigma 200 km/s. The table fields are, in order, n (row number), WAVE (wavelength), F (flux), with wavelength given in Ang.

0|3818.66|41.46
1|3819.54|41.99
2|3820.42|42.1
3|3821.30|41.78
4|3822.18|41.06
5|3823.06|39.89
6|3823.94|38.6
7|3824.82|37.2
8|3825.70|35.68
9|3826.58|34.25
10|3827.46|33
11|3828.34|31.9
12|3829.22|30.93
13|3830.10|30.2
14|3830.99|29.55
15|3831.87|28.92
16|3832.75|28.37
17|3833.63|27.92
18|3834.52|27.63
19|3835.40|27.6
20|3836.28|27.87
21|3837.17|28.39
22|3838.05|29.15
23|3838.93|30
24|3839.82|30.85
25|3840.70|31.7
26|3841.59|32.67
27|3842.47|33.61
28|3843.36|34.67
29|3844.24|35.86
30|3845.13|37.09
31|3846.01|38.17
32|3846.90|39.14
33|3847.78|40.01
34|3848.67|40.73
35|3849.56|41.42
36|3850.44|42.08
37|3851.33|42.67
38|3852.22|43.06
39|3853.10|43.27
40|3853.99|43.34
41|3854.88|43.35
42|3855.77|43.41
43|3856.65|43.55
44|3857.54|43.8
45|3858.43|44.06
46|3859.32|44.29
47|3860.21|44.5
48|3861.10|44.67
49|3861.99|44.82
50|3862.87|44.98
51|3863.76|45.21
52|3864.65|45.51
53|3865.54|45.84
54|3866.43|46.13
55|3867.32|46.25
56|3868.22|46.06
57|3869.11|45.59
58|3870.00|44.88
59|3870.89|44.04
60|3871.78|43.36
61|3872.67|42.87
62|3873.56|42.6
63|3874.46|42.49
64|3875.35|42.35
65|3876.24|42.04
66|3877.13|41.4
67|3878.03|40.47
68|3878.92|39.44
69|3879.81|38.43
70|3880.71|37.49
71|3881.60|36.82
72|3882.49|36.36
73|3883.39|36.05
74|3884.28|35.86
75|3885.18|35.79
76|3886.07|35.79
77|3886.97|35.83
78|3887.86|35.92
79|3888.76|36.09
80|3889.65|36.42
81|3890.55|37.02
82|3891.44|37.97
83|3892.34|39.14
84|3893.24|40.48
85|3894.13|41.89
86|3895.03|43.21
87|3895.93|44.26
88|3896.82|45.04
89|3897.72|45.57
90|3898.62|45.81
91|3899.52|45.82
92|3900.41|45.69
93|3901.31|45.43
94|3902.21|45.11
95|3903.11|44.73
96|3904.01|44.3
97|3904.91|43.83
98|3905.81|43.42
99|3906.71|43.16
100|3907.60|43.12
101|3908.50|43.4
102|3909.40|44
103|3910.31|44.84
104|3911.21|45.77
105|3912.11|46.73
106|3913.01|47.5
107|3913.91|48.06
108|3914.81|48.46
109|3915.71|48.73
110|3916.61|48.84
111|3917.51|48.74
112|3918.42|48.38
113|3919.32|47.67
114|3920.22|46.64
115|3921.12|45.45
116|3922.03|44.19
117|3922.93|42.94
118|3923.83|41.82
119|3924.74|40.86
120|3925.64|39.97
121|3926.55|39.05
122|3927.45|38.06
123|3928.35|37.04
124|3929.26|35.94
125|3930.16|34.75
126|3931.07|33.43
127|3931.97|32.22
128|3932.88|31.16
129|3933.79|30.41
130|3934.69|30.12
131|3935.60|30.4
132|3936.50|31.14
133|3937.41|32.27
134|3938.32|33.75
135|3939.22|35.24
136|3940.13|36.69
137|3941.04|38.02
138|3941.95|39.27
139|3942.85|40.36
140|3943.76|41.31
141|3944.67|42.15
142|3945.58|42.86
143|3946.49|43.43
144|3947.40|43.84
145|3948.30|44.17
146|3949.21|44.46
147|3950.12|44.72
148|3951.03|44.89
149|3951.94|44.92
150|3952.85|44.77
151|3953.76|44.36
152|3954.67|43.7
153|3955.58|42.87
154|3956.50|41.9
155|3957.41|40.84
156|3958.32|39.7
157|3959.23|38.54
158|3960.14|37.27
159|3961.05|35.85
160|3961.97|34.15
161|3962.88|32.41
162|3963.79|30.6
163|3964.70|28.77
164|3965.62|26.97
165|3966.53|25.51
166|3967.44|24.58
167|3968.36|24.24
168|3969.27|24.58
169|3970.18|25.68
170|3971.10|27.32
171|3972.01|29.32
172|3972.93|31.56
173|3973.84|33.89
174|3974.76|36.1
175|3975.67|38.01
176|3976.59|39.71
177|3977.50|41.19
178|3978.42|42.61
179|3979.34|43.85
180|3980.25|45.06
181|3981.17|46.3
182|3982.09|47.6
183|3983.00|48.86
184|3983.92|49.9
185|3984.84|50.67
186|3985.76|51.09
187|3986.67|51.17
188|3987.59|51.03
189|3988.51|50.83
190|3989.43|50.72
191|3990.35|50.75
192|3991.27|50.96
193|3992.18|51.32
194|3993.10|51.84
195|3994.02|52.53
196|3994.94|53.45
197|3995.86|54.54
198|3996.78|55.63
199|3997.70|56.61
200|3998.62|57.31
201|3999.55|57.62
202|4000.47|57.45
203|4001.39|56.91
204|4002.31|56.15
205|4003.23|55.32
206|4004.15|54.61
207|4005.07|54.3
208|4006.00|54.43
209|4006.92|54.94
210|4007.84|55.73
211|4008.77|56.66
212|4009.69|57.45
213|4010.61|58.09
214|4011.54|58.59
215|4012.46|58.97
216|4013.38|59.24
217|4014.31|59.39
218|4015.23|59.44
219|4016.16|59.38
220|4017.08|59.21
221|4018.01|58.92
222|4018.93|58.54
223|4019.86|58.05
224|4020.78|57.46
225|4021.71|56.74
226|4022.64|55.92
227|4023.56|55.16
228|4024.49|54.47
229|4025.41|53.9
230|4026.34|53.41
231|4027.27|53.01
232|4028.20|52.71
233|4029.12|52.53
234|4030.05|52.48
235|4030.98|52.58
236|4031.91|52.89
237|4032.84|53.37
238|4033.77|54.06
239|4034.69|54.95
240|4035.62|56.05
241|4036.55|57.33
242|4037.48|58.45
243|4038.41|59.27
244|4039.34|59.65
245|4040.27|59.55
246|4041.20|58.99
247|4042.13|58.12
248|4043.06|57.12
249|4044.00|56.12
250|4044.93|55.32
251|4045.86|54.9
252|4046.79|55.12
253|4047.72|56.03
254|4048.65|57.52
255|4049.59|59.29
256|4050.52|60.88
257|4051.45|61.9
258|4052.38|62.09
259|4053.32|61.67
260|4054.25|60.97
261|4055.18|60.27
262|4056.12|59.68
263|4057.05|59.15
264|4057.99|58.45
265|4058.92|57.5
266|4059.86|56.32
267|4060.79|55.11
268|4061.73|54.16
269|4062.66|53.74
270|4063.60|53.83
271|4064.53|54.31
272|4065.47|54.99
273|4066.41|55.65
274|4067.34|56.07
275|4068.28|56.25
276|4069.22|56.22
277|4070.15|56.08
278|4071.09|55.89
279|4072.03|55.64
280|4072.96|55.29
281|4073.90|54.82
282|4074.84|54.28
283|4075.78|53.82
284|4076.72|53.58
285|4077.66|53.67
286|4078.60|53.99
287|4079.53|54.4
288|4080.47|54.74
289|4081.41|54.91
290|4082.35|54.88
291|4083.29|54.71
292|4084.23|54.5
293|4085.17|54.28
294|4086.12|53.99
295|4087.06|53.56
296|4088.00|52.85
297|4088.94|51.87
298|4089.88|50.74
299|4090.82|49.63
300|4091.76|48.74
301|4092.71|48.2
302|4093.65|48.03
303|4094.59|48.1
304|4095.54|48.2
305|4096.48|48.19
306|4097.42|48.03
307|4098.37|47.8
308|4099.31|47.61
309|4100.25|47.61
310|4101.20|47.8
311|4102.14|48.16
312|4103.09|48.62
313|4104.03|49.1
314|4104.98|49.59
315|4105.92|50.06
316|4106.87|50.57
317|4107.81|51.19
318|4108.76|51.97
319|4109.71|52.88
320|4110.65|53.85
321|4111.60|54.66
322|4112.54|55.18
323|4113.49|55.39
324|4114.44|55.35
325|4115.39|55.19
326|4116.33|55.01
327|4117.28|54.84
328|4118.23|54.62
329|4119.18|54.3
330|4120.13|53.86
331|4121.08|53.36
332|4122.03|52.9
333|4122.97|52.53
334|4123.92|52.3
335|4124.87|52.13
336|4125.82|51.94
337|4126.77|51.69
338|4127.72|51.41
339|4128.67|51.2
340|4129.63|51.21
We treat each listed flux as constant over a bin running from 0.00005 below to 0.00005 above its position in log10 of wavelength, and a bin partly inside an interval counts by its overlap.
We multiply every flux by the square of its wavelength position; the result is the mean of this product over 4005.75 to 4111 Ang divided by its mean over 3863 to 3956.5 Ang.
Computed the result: 1.42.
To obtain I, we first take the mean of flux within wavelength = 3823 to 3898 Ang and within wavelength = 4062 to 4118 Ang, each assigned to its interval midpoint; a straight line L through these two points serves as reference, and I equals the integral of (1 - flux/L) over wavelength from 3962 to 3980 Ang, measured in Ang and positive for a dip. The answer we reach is 5.3 Ang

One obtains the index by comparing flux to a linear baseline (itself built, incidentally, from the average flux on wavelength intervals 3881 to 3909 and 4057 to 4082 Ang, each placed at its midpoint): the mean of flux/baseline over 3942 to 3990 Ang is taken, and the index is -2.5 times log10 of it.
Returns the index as 0.17 mag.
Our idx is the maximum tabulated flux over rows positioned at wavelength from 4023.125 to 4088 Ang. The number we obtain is 62.09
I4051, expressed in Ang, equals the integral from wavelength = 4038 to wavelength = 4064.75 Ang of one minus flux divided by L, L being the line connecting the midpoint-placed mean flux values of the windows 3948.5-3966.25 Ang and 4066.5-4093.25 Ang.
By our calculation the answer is -4.0 Ang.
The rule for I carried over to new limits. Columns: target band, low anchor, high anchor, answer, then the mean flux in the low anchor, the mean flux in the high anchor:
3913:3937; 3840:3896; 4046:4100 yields 2.3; 40.7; 54.6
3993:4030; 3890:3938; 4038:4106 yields -4.9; 41.7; 54.4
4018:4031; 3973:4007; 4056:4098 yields -0.9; 49.9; 53.7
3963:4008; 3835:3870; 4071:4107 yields 1.6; 40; 51.5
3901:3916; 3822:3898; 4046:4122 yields -1.2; 38.7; 53.9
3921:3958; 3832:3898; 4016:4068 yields 5.9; 39.4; 56.7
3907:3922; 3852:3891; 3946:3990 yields -2.1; 41.6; 39.7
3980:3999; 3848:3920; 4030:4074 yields 0.1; 43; 56.9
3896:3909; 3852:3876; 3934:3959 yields -0.7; 44.2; 40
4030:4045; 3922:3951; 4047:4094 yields -1.5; 38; 55.4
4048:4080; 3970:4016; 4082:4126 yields -3.5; 50.1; 51.7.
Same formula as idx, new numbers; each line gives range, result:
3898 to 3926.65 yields 48.84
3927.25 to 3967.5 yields 44.92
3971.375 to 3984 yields 49.9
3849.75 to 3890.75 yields 46.25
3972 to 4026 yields 59.44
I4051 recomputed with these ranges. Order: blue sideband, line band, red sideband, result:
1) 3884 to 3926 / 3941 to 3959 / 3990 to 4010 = 2.23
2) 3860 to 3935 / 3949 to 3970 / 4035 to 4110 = 4.52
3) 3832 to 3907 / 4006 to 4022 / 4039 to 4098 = -2.18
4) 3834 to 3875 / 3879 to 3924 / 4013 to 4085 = 1.43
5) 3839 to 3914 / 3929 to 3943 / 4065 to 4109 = 3.35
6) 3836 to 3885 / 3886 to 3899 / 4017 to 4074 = 0.90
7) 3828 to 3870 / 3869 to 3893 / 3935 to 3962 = -0.31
